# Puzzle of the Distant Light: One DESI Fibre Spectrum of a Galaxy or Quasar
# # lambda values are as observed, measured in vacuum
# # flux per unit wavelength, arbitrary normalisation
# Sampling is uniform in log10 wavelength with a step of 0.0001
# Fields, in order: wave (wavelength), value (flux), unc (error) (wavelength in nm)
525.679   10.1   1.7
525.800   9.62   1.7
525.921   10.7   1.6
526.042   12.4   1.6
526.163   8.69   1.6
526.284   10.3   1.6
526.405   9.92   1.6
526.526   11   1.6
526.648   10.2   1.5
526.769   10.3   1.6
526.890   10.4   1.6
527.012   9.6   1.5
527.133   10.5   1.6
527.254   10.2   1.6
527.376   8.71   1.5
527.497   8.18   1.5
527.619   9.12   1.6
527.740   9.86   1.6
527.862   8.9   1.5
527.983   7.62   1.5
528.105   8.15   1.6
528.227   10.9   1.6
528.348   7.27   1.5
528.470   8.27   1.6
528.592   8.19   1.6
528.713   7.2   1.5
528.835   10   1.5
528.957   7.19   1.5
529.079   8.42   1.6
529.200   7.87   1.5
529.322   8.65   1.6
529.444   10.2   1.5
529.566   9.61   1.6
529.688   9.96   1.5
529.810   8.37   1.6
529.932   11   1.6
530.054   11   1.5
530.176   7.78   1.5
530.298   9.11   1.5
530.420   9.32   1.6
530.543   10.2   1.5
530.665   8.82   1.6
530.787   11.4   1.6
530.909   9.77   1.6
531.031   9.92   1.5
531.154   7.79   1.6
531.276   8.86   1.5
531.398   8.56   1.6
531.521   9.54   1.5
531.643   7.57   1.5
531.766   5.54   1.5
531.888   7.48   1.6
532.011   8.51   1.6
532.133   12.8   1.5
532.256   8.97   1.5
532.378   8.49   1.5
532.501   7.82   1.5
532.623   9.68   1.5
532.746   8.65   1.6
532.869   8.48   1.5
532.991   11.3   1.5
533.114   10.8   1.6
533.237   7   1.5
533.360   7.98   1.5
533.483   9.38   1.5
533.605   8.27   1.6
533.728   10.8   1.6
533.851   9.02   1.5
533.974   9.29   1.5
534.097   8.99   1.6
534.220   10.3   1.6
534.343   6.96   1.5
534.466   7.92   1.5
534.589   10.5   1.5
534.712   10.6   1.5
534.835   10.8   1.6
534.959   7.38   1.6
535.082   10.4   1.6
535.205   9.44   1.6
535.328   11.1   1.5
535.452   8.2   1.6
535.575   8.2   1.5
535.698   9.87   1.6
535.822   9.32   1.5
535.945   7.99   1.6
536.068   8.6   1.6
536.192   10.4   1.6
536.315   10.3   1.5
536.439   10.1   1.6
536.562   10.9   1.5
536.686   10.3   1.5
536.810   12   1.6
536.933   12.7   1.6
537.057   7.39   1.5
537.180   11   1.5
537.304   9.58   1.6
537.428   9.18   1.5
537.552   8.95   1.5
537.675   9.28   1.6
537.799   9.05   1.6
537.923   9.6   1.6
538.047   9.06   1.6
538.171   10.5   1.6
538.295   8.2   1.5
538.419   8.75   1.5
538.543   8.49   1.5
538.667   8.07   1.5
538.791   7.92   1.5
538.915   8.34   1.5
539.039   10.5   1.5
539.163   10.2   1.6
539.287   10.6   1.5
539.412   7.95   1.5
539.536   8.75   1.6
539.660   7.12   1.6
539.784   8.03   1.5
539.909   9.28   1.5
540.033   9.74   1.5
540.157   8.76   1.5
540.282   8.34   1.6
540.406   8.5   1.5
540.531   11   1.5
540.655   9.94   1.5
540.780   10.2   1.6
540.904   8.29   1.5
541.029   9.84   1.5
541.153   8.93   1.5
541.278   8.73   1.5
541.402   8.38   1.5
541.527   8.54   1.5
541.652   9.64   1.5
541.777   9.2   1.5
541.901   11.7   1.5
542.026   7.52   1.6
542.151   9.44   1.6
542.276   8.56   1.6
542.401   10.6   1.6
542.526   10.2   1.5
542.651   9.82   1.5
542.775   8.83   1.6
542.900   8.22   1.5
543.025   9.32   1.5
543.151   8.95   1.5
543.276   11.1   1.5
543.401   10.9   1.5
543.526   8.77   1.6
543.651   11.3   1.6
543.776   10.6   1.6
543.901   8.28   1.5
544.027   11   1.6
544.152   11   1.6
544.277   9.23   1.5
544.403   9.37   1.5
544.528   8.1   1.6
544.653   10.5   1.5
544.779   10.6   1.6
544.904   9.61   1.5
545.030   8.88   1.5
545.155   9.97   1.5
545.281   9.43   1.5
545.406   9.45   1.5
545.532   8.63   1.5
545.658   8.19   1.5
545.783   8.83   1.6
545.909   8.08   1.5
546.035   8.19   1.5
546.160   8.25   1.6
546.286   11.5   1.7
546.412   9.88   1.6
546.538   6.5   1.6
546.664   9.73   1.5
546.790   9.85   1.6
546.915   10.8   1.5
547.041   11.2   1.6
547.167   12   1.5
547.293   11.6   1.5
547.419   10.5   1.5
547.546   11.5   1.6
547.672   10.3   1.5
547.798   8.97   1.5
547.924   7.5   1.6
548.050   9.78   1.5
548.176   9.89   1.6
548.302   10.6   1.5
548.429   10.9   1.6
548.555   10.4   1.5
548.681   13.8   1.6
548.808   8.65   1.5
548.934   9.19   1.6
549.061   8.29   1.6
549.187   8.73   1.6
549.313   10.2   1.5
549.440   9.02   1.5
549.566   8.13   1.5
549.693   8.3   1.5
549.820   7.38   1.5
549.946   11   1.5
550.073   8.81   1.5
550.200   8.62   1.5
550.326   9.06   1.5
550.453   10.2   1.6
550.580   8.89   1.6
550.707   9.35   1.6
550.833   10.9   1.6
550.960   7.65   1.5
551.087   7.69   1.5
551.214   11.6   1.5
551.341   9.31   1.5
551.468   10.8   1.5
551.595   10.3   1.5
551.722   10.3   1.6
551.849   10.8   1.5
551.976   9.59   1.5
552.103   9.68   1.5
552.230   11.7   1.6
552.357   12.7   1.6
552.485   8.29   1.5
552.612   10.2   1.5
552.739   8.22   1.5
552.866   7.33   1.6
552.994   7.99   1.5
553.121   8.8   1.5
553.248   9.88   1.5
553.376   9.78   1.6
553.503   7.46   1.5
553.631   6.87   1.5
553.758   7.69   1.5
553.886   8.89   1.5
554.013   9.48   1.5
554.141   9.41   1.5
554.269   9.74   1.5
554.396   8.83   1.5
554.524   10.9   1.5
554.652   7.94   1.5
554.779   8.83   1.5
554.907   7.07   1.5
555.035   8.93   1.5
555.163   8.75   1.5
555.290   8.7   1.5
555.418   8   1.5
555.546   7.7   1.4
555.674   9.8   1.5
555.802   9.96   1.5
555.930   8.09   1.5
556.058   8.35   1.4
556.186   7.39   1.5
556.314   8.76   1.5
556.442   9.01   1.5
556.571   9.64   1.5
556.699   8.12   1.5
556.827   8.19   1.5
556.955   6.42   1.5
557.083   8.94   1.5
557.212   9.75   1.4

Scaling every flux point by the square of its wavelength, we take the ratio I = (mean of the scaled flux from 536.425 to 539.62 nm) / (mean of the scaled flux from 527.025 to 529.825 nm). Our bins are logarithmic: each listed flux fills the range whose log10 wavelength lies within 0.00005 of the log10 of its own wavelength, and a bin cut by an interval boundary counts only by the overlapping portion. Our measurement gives 1.1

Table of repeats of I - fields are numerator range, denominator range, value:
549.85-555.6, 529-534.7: 1.09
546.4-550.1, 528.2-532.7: 1.17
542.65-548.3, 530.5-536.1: 1.11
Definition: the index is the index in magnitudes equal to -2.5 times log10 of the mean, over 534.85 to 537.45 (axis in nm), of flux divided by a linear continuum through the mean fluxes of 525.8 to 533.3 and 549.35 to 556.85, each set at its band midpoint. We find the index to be -0.07 mag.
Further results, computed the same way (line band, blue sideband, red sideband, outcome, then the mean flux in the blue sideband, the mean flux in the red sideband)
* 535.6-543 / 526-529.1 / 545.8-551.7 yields 0.02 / 9.28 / 9.64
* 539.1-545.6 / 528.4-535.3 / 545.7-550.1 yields 0.01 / 9.08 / 9.66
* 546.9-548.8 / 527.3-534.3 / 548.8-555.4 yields -0.16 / 8.99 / 9.17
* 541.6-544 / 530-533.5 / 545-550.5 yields -0.03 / 9.04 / 9.56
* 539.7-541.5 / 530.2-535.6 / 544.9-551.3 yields 0.03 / 9.13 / 9.53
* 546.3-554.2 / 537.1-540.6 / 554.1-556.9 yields -0.09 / 9.09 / 8.72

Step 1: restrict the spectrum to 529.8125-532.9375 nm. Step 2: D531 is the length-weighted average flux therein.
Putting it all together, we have 9.07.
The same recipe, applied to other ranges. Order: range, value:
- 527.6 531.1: 9.1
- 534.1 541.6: 9.32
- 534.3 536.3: 9.28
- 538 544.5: 9.31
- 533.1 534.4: 8.92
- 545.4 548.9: 9.84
